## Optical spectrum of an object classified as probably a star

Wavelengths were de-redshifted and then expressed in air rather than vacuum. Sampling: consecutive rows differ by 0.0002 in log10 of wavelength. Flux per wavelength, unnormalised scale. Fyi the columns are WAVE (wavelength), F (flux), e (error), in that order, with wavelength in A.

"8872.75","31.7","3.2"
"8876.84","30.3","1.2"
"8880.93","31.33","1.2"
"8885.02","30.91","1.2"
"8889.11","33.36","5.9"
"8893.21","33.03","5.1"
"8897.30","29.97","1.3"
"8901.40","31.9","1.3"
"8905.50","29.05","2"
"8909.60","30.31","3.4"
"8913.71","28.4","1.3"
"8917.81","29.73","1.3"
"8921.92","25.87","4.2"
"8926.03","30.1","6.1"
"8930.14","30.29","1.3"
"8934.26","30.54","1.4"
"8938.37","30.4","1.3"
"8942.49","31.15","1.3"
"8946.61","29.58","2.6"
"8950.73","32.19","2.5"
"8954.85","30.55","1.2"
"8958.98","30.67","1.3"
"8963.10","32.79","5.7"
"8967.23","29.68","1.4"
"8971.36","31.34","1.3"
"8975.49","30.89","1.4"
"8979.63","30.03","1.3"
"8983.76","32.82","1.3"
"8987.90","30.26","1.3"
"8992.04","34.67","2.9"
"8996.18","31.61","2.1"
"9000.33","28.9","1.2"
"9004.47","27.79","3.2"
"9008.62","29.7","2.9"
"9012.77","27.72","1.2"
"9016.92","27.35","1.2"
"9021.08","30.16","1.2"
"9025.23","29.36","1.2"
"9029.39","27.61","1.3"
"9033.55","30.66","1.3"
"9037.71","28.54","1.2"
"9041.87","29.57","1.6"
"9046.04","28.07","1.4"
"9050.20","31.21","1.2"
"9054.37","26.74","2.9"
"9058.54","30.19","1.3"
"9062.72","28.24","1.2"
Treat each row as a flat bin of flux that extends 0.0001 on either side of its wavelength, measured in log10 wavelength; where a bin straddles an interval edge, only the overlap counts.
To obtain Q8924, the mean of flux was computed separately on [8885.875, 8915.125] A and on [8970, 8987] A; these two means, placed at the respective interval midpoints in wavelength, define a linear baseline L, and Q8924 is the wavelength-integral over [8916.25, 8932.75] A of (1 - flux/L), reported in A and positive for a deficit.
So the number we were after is 1.1 A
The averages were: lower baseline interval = 30.9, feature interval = 29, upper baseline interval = 31.2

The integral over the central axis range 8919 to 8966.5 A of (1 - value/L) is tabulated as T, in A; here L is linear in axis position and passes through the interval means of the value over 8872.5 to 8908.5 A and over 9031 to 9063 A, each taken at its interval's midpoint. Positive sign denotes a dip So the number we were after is 0.3 A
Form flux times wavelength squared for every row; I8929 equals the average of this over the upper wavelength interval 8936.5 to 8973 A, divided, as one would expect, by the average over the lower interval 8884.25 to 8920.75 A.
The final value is 1.0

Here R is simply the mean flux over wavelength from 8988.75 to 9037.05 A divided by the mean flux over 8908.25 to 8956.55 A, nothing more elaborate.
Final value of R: 0.99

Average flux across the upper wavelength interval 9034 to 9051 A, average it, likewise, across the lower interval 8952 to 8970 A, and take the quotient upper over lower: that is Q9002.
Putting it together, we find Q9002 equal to 0.95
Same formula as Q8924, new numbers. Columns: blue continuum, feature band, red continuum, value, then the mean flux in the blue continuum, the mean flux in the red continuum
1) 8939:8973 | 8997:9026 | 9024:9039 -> 0.7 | 31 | 29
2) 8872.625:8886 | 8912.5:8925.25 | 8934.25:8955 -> 1.1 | 31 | 30.8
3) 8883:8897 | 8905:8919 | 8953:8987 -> 1.1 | 32.1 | 31.1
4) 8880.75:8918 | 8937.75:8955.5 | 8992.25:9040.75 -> -0.4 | 30.8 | 29.3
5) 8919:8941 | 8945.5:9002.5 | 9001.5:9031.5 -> -4.2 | 29.5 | 28.5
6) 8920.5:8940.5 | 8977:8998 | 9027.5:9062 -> -1.8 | 29.6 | 29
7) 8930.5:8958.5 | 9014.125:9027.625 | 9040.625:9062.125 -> 0.3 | 30.7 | 29.1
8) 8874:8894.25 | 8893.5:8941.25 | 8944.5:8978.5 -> 2.3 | 31.7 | 30.9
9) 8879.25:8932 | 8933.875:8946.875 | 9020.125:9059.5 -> -0.2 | 30.3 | 29.2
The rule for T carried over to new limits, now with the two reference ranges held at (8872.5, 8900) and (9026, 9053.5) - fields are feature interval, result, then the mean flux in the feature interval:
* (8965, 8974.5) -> -0.11 A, 30.6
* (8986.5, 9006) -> -0.59 A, 30.7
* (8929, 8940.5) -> 0.13 A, 30.4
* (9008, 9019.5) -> 0.55 A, 28.1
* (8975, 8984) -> -0.27 A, 31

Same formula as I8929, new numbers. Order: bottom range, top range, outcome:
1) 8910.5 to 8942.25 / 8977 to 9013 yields 1.05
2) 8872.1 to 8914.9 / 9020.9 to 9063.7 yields 0.97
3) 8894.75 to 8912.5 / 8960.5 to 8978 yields 1.04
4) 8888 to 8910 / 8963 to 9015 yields 1.00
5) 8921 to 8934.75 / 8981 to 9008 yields 1.07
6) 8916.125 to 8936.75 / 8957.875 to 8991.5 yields 1.08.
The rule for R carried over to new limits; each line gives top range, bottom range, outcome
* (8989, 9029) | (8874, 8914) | 0.96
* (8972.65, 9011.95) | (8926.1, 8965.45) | 0.99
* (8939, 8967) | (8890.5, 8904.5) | 0.98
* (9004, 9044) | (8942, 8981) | 0.93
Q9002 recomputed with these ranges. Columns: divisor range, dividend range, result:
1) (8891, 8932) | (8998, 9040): 0.96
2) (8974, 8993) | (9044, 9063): 0.92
